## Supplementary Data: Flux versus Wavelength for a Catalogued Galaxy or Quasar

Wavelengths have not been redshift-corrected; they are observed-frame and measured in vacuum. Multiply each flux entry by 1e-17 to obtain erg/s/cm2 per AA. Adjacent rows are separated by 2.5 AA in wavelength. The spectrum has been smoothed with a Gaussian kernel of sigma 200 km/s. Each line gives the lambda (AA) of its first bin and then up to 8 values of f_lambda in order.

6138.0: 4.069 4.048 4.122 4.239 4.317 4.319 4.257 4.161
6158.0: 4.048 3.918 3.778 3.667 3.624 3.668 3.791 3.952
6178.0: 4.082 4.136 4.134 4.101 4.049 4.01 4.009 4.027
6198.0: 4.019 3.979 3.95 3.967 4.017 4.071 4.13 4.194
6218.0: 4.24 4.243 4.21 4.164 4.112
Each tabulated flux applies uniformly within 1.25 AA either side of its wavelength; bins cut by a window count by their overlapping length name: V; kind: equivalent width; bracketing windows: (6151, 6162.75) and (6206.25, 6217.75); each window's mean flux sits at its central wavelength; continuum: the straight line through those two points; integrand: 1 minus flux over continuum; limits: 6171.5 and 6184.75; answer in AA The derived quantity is 0.3 AA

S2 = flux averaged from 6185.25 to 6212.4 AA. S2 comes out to 4.02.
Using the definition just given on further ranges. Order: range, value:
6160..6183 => 3.86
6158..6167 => 3.82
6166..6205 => 3.96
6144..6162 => 4.17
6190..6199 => 4.02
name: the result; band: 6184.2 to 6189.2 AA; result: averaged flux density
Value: 4.08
